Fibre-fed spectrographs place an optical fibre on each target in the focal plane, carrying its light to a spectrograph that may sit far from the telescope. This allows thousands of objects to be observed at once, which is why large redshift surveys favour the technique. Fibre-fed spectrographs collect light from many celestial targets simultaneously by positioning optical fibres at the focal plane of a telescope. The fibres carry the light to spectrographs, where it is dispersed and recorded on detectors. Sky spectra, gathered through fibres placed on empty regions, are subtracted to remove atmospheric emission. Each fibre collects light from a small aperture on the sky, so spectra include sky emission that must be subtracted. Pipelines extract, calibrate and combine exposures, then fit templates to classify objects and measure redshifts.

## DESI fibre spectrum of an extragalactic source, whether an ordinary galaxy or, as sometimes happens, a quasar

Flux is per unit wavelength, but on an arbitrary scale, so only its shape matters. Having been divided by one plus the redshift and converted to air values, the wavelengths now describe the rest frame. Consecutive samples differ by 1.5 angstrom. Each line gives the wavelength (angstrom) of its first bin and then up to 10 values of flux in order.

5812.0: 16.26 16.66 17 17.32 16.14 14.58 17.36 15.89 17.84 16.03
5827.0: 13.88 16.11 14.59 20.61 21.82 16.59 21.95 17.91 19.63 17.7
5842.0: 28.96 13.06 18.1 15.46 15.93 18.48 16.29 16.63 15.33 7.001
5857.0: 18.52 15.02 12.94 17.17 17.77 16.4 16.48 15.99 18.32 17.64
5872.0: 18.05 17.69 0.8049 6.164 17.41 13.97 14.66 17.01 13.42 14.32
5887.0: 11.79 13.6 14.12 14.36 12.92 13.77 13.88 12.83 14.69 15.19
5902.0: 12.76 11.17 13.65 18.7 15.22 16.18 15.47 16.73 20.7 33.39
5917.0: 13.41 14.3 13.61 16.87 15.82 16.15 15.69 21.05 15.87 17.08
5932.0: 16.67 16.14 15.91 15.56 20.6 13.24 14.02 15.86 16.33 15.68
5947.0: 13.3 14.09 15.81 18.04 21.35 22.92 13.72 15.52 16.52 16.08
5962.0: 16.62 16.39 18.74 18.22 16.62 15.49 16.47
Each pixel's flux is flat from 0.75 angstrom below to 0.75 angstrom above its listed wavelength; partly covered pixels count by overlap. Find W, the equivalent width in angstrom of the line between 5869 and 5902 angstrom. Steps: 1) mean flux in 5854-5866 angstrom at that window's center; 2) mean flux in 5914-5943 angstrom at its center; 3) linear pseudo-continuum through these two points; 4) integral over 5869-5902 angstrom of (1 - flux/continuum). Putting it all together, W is 4.2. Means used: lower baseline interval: 15.1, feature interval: 13.8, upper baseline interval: 17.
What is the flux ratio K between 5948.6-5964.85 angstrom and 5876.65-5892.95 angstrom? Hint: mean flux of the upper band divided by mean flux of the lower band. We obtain 1.22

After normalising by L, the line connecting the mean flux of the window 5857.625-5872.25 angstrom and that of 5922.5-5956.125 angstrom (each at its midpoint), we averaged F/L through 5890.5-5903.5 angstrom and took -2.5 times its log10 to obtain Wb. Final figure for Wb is 0.21 mag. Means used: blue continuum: 16.5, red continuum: 16.6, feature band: 13.7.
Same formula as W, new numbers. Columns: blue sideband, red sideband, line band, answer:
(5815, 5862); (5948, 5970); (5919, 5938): 0.63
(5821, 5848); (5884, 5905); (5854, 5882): 1.56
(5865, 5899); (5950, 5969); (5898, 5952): -0.98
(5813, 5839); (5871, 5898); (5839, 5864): -1.59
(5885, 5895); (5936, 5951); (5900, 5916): -3.09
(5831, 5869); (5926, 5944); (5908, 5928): -1.03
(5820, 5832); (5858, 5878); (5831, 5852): -3.84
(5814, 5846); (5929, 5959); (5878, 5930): 4.05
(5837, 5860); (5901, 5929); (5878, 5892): 2.03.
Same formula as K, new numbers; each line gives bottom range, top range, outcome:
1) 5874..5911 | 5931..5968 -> 1.23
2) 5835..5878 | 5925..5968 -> 1.03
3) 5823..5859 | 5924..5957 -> 0.96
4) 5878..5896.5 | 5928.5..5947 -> 1.13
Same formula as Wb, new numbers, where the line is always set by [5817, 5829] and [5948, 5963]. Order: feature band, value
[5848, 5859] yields 0.06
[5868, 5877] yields 0.22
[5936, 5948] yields 0.10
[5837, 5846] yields -0.19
